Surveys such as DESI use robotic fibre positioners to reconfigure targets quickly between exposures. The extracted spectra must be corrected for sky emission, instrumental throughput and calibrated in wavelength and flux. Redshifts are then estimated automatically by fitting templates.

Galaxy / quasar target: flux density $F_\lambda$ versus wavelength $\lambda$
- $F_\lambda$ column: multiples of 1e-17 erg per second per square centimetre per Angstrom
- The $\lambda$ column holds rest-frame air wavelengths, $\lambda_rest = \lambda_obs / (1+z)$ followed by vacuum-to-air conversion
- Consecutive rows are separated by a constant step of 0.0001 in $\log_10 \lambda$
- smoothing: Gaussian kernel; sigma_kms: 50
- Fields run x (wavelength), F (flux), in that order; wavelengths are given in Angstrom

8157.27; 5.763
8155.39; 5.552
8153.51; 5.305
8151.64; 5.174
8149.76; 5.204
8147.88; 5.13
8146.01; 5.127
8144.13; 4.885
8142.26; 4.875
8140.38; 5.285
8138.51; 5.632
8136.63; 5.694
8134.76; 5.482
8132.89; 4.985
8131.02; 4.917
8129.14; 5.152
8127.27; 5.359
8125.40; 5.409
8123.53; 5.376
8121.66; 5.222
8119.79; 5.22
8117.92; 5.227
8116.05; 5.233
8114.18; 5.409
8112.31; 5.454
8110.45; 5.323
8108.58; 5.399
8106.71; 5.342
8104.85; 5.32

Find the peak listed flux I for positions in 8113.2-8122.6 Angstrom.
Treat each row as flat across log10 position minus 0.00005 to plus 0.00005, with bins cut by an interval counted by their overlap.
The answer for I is 5.409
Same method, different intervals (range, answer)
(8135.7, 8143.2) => 5.694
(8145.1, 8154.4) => 5.305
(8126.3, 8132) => 5.359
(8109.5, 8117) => 5.454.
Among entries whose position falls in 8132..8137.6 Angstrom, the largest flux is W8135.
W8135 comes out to 5.694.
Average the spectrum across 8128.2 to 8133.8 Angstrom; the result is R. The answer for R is 5.01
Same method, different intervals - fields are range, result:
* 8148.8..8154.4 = 5.23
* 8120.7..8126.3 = 5.34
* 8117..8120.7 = 5.22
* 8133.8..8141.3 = 5.52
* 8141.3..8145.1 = 4.88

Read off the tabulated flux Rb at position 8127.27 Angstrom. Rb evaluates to 5.359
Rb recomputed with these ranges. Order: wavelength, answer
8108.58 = 5.399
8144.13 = 4.885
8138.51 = 5.632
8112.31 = 5.454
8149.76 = 5.204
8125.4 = 5.409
